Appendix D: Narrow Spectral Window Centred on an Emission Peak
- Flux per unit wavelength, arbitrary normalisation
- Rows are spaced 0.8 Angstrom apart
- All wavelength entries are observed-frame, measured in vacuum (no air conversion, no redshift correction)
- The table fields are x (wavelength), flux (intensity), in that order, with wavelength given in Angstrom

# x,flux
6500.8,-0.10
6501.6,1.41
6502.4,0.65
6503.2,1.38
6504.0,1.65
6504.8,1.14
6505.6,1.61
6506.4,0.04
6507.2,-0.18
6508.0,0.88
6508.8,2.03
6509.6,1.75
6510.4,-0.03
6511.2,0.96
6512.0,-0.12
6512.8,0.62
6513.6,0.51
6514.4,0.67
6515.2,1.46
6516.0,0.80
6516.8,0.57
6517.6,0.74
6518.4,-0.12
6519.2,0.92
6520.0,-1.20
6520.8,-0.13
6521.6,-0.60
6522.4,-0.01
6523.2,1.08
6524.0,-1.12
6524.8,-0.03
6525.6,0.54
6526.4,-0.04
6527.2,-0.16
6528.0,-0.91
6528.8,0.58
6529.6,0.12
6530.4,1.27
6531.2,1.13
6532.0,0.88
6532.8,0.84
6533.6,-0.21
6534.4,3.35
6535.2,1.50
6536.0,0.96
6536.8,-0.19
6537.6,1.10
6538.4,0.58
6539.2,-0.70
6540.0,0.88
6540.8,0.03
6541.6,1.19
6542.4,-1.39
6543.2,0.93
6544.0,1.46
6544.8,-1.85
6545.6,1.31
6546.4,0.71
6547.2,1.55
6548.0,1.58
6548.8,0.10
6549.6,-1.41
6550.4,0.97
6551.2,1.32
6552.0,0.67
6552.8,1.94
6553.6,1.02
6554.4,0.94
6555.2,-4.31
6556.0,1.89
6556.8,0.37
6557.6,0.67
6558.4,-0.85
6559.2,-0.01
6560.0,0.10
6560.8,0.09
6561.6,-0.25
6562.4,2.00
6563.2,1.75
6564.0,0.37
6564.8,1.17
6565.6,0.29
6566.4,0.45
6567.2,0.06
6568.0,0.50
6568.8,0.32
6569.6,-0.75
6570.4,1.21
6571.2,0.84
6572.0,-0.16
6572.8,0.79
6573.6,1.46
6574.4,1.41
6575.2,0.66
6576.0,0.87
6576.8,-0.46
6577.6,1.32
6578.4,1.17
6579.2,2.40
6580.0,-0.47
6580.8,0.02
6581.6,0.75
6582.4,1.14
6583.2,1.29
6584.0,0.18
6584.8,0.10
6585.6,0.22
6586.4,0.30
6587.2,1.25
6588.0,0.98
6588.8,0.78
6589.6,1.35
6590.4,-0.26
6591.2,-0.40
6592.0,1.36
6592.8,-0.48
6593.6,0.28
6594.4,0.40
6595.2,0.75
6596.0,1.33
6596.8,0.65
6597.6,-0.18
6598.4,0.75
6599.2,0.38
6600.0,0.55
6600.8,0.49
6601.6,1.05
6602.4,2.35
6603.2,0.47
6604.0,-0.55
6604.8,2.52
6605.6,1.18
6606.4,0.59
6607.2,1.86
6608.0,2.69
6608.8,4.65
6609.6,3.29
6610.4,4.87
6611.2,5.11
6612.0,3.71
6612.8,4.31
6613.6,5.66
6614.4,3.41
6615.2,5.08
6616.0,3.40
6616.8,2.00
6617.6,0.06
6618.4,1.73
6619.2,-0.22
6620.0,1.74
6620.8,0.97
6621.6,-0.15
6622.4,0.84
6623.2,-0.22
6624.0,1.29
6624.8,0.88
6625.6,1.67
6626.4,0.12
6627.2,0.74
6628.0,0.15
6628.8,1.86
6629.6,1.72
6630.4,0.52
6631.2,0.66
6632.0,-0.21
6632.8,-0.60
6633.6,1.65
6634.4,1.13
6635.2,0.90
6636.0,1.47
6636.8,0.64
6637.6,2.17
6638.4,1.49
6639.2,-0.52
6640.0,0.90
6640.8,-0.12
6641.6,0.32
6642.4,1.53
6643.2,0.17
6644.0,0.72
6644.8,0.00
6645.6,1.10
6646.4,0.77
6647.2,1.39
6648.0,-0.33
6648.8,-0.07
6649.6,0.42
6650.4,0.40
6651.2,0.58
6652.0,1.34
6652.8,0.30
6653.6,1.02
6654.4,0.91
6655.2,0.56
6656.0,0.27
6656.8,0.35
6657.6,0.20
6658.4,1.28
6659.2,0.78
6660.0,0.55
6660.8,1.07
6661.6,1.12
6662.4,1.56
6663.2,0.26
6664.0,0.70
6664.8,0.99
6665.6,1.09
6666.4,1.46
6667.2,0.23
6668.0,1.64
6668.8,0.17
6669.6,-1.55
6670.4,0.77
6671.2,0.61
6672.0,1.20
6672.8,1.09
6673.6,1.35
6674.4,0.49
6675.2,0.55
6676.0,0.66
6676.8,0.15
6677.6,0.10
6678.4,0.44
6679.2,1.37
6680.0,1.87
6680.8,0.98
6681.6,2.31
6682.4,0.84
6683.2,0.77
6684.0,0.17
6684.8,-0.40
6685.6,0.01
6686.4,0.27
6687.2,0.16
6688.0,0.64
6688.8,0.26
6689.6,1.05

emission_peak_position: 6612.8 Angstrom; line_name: [O II]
